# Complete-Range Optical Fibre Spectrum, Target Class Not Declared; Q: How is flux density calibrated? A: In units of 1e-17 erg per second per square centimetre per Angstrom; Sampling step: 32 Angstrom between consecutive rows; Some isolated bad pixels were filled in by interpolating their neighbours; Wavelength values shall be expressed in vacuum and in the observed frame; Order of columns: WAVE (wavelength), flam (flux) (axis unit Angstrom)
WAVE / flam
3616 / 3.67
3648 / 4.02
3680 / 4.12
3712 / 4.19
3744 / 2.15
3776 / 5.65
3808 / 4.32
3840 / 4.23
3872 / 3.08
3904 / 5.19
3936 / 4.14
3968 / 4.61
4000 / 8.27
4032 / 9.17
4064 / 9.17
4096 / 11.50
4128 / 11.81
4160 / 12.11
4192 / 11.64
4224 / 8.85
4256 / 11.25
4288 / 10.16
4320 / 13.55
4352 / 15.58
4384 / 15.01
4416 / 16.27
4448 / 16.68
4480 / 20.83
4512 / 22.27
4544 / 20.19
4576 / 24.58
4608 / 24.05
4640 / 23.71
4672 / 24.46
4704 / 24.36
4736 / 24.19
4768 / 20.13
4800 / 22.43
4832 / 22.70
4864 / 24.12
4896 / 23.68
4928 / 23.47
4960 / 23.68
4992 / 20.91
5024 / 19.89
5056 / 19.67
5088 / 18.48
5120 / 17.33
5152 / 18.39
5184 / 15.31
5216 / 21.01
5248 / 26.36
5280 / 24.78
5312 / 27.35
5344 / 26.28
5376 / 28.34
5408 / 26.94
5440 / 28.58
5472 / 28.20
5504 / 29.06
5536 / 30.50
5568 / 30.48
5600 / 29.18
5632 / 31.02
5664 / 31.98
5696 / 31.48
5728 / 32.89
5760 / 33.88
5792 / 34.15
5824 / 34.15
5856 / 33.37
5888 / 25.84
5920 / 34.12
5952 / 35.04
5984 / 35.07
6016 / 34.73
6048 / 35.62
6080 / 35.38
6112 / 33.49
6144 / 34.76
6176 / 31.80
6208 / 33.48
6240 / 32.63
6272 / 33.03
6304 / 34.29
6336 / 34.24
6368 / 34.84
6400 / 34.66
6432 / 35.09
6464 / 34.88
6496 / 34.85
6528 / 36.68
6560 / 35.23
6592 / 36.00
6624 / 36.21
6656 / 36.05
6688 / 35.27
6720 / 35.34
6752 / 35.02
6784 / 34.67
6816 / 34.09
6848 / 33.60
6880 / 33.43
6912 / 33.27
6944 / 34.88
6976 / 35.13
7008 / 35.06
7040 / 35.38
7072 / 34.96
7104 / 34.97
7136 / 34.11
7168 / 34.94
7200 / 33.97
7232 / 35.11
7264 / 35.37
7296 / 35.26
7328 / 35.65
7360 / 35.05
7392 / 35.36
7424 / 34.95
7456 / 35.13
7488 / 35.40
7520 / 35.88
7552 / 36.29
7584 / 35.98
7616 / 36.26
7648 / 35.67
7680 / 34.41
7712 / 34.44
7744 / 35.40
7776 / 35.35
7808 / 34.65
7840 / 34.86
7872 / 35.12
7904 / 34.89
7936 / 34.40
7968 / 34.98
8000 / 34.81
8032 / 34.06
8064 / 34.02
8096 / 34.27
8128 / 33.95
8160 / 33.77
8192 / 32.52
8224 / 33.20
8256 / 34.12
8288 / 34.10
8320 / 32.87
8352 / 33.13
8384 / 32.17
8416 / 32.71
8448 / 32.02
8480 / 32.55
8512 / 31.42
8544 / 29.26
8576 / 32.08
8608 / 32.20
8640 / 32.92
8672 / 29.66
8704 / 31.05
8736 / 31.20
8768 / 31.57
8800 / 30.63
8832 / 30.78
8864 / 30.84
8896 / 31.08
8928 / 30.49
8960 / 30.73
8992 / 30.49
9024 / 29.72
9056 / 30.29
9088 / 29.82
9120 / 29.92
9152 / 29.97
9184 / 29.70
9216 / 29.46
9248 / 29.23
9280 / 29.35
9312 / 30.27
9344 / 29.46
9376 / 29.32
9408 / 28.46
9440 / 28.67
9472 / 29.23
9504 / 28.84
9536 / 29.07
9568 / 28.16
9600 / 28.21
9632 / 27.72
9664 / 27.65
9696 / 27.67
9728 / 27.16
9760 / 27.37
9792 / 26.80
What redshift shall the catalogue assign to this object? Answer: 0.00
